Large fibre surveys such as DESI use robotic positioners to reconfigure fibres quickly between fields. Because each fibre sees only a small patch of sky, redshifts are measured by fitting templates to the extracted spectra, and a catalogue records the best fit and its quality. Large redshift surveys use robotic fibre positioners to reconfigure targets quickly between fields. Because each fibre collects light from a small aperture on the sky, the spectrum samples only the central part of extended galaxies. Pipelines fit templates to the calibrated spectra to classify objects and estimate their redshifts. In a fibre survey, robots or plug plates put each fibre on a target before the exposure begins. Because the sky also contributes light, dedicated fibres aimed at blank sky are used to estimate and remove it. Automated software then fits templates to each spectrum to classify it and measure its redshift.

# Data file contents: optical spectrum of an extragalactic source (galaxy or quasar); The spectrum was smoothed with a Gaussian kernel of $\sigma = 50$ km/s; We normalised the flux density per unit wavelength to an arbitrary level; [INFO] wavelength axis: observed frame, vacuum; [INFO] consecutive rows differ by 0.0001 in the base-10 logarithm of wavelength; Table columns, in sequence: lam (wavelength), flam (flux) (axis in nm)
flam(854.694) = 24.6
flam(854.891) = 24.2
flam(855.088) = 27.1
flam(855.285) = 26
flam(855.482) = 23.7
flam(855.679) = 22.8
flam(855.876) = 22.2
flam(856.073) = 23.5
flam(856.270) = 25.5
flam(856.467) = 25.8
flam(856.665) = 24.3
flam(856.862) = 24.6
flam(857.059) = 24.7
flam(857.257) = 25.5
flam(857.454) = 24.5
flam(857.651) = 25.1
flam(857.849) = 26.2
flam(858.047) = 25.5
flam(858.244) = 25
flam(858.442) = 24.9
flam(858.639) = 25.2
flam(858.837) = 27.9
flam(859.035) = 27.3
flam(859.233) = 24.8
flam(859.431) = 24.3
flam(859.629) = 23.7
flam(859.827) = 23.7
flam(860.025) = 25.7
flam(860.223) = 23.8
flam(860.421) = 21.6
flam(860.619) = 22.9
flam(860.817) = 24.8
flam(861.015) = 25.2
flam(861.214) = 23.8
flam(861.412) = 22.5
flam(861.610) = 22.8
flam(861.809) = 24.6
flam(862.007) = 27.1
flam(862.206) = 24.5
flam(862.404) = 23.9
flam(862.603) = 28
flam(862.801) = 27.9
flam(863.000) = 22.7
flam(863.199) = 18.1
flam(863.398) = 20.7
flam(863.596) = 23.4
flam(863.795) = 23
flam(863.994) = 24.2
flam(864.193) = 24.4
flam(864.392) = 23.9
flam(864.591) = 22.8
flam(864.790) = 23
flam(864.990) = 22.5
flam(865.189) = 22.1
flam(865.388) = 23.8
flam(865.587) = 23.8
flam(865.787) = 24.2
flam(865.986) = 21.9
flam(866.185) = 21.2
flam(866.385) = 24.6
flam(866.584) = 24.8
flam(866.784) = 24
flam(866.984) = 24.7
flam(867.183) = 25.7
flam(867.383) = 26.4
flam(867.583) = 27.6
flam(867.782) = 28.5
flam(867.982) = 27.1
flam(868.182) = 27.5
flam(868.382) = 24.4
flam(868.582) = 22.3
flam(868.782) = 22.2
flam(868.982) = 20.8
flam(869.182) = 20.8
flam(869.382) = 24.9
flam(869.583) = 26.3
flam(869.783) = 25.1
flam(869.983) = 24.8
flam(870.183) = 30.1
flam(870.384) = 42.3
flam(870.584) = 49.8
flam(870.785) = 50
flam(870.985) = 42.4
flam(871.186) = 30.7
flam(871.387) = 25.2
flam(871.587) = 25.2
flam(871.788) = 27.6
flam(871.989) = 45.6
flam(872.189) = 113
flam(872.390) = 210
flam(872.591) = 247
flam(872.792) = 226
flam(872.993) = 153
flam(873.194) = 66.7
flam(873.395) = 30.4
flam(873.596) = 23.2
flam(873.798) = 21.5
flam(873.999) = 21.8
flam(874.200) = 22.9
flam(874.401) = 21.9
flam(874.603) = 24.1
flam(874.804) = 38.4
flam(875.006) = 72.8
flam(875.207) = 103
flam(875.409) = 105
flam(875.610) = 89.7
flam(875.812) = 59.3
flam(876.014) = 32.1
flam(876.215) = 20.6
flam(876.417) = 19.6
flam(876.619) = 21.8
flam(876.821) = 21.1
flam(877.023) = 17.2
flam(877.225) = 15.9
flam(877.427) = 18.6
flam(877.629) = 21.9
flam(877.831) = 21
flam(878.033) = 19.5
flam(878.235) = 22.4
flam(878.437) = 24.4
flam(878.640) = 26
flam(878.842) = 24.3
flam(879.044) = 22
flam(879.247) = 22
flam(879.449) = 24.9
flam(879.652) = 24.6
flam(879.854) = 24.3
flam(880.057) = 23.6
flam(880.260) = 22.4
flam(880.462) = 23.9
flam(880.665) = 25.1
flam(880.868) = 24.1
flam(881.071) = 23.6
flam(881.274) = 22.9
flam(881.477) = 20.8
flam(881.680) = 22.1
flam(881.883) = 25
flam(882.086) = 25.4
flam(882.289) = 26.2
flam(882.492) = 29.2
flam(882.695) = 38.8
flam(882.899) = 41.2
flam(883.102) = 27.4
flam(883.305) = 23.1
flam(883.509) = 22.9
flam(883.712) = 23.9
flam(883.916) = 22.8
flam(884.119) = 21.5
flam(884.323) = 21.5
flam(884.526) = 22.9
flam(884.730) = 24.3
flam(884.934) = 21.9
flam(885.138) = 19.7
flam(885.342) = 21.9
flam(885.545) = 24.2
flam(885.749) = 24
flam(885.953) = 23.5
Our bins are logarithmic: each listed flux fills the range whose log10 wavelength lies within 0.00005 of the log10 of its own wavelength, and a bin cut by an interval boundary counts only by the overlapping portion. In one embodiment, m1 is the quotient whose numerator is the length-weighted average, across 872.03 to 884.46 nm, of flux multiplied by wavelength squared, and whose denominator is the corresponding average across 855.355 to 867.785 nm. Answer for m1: 1.84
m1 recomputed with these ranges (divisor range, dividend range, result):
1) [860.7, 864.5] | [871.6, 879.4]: 2.33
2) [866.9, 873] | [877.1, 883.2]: 0.46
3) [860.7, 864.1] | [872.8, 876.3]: 2.49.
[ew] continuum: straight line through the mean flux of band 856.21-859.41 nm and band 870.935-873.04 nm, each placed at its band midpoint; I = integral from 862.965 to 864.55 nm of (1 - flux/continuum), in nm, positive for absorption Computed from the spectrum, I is 0.975 nm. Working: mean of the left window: 25.4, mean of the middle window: 22.6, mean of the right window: 104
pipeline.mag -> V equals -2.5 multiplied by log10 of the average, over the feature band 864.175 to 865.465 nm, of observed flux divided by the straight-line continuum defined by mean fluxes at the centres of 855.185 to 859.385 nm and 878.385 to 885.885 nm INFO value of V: 0.08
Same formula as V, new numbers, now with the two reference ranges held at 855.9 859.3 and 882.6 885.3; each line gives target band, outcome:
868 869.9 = 0.060 mag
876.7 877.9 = 0.298 mag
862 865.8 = 0.075 mag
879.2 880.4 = 0.073 mag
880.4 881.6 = 0.091 mag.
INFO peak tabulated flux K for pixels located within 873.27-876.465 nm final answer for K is 105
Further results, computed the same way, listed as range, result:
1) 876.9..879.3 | 26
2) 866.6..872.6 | 247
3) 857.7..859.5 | 27.9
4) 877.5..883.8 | 41.2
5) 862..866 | 28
